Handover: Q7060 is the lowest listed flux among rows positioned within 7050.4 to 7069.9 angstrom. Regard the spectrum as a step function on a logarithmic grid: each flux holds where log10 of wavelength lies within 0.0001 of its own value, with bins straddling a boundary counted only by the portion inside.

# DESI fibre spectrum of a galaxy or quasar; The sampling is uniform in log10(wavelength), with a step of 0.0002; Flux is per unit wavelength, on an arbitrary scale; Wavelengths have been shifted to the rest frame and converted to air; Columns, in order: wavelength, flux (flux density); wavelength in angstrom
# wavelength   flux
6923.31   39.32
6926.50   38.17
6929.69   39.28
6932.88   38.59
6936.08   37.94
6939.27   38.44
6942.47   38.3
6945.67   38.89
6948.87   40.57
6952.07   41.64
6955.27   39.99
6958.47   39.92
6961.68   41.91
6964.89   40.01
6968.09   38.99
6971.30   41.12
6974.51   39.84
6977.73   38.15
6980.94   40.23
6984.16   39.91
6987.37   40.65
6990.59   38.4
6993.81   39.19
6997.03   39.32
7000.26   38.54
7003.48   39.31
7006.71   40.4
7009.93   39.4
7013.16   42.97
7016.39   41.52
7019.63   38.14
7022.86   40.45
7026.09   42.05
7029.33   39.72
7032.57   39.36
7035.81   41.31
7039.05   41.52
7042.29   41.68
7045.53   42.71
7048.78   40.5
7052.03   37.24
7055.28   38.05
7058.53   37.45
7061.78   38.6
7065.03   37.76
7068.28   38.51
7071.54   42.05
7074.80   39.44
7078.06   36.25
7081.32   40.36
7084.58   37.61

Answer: 37.24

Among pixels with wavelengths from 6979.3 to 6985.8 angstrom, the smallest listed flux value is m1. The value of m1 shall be 39.91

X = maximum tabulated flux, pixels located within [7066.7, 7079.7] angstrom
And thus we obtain 42.05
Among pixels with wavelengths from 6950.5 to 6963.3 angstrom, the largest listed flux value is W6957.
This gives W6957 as 41.91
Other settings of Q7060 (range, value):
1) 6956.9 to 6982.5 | 38.15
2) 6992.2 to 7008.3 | 38.54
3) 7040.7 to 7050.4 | 40.5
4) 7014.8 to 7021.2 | 38.14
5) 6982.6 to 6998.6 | 38.4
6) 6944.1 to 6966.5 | 38.89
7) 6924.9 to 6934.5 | 38.17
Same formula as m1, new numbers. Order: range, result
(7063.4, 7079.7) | 36.25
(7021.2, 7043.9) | 39.36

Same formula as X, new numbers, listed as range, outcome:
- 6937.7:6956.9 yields 41.64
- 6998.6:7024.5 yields 42.97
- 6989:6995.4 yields 39.19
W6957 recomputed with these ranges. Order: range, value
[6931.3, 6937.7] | 38.59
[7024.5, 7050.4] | 42.71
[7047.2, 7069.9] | 40.5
